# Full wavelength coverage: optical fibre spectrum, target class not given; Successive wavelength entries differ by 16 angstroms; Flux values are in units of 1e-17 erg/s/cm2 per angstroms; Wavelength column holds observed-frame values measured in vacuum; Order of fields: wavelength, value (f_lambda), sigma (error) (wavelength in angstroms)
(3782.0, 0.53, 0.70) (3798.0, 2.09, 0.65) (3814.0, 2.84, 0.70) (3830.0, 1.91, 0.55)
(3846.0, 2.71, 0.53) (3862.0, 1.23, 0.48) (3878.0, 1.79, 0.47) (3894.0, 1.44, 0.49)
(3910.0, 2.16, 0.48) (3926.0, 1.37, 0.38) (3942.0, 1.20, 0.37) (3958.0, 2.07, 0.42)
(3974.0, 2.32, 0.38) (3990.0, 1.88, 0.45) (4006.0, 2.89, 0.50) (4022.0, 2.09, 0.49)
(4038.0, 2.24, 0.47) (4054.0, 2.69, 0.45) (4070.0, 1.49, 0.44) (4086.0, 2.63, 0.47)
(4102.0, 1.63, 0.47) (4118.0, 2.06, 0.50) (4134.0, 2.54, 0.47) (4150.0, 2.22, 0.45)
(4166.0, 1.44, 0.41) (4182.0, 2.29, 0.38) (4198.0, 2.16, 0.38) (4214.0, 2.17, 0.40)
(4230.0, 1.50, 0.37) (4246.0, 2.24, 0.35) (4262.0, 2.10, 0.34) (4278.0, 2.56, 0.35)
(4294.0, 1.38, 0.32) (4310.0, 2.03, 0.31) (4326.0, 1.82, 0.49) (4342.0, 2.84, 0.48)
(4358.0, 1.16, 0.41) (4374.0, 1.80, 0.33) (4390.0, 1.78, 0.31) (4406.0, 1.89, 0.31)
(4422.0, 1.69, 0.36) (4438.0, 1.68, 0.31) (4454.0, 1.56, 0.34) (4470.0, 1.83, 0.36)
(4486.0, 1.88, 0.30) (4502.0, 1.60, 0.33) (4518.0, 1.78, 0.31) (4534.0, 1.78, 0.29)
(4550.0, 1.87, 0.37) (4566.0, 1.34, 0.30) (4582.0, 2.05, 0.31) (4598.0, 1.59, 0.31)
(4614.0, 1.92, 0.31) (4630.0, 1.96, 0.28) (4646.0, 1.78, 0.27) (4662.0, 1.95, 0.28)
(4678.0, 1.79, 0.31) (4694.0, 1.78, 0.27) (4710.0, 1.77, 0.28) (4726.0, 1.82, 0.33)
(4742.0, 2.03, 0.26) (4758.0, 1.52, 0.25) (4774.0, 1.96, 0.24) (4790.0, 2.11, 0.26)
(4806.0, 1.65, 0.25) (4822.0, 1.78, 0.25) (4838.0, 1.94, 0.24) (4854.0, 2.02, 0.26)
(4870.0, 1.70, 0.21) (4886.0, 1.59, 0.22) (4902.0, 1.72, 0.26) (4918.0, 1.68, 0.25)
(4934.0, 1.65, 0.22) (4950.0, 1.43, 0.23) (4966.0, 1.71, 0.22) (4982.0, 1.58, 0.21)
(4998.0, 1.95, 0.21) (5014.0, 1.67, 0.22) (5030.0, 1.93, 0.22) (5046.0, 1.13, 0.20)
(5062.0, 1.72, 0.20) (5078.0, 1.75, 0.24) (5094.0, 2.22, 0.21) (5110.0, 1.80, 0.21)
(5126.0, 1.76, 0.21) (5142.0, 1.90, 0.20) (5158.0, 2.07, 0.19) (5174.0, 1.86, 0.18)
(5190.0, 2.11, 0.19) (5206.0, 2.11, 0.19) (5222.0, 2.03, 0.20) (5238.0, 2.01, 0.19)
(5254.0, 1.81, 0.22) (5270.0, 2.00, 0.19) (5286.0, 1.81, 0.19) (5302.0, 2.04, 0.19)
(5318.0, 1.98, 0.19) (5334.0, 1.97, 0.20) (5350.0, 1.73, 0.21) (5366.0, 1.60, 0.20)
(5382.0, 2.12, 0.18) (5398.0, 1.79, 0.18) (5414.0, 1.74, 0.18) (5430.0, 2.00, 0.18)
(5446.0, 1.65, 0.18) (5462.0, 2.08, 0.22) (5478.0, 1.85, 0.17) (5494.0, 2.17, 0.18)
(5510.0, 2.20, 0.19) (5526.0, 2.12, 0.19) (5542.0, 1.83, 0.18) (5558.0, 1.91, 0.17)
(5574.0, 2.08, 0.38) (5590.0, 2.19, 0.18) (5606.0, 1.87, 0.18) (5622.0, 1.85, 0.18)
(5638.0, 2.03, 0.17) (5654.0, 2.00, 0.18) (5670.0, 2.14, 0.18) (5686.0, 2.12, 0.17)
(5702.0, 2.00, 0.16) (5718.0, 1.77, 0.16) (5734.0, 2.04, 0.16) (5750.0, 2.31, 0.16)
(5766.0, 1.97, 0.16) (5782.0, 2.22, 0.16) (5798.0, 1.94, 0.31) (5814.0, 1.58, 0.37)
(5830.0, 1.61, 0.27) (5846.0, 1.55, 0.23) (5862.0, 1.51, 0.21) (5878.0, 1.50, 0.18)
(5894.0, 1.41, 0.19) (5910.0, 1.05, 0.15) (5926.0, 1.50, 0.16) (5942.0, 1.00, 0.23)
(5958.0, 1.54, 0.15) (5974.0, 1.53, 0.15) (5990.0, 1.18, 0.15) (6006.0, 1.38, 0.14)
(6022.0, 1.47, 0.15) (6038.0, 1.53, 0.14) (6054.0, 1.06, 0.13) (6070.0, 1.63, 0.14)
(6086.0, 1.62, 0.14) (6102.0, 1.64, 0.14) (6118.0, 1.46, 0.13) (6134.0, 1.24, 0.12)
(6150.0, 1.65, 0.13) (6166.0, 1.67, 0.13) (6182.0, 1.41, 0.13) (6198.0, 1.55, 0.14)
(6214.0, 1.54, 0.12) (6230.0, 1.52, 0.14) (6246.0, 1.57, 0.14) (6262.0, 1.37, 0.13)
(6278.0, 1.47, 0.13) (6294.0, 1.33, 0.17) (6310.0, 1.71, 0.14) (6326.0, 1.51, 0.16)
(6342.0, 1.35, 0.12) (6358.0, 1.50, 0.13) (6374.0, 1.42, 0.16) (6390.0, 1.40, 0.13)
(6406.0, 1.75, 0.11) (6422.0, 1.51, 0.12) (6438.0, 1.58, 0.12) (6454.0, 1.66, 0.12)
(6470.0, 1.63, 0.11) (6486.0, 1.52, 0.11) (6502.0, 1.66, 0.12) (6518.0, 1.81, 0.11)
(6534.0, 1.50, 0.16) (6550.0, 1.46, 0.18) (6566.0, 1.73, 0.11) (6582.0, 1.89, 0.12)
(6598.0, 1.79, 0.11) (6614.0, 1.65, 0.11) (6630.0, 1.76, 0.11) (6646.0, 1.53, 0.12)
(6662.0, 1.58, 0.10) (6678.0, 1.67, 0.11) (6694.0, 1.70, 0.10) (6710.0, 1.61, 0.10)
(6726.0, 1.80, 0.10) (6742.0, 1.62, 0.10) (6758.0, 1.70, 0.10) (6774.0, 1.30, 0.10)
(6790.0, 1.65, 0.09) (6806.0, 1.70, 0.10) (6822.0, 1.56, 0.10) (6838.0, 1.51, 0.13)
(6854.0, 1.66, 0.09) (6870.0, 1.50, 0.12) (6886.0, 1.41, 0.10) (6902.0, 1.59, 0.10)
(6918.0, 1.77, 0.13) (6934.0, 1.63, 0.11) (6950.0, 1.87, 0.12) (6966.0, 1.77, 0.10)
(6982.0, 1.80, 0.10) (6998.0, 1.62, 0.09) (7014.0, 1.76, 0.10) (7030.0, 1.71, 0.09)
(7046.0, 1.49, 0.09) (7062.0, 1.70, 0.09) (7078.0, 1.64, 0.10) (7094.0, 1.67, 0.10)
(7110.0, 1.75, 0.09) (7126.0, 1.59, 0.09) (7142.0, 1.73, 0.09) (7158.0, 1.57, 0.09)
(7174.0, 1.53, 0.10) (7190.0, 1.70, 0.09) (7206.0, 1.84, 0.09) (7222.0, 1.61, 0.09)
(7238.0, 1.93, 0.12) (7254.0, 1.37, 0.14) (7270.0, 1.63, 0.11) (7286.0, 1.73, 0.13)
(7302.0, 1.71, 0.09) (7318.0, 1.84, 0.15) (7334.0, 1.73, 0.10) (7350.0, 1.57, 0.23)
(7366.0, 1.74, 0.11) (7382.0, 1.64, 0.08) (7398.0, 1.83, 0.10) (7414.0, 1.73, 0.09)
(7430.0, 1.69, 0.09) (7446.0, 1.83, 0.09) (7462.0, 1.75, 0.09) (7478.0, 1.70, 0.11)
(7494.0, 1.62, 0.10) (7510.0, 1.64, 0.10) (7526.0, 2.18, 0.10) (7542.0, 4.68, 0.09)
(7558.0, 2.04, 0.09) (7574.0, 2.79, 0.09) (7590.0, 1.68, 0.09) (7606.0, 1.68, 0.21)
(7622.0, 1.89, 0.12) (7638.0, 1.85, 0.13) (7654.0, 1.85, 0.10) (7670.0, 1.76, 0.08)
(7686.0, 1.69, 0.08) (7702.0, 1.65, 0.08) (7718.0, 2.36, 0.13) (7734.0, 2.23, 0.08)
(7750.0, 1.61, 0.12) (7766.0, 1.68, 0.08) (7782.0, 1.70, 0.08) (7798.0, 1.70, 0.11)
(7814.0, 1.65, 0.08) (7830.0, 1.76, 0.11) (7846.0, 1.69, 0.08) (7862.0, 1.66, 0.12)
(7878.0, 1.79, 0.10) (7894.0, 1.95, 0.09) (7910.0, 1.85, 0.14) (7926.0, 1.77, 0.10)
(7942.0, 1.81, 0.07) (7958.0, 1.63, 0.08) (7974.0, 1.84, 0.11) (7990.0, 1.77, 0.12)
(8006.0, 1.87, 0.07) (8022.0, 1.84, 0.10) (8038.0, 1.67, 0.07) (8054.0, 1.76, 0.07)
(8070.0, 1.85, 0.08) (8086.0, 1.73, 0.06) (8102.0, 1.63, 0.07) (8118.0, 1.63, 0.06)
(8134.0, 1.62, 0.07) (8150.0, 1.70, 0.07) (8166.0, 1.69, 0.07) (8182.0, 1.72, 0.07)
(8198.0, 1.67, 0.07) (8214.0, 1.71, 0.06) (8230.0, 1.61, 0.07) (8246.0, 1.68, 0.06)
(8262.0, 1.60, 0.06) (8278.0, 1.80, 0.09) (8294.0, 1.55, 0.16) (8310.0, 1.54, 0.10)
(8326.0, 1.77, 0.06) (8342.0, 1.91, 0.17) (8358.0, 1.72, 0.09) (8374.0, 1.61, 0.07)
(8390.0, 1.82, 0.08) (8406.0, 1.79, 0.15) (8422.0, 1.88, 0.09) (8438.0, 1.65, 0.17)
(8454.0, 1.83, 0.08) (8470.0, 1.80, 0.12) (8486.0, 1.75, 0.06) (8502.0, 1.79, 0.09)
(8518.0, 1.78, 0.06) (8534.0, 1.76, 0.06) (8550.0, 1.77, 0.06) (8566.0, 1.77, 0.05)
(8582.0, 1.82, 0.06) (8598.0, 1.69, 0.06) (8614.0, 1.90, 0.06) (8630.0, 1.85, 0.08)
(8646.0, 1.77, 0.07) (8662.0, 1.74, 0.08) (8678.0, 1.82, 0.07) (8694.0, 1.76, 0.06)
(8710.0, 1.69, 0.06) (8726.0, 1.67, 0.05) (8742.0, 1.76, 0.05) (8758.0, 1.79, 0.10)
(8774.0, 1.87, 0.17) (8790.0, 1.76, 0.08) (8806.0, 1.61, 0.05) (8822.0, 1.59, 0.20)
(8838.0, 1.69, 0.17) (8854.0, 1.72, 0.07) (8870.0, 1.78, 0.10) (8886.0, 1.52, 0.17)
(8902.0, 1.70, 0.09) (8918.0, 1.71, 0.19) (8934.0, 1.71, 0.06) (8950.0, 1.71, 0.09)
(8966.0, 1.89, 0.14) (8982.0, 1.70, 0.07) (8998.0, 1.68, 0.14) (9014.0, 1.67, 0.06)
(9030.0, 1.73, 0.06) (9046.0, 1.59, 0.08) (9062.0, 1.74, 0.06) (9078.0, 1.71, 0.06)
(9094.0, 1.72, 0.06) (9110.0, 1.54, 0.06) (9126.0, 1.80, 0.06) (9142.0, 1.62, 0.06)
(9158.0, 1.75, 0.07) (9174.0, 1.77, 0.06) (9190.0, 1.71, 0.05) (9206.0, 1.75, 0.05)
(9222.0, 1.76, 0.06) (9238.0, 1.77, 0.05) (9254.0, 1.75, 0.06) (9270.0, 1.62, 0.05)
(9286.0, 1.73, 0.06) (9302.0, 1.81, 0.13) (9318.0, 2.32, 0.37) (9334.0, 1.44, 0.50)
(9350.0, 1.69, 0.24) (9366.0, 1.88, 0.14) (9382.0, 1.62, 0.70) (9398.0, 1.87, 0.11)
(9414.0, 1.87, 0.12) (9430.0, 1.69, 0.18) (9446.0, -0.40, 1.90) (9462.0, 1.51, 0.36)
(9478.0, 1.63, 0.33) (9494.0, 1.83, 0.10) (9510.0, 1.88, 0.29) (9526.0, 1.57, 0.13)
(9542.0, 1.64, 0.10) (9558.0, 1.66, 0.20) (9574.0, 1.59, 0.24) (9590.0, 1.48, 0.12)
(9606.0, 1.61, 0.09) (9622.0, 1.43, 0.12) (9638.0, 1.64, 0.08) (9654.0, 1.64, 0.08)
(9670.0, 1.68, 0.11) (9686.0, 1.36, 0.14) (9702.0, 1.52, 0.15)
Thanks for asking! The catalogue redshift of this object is 0.15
